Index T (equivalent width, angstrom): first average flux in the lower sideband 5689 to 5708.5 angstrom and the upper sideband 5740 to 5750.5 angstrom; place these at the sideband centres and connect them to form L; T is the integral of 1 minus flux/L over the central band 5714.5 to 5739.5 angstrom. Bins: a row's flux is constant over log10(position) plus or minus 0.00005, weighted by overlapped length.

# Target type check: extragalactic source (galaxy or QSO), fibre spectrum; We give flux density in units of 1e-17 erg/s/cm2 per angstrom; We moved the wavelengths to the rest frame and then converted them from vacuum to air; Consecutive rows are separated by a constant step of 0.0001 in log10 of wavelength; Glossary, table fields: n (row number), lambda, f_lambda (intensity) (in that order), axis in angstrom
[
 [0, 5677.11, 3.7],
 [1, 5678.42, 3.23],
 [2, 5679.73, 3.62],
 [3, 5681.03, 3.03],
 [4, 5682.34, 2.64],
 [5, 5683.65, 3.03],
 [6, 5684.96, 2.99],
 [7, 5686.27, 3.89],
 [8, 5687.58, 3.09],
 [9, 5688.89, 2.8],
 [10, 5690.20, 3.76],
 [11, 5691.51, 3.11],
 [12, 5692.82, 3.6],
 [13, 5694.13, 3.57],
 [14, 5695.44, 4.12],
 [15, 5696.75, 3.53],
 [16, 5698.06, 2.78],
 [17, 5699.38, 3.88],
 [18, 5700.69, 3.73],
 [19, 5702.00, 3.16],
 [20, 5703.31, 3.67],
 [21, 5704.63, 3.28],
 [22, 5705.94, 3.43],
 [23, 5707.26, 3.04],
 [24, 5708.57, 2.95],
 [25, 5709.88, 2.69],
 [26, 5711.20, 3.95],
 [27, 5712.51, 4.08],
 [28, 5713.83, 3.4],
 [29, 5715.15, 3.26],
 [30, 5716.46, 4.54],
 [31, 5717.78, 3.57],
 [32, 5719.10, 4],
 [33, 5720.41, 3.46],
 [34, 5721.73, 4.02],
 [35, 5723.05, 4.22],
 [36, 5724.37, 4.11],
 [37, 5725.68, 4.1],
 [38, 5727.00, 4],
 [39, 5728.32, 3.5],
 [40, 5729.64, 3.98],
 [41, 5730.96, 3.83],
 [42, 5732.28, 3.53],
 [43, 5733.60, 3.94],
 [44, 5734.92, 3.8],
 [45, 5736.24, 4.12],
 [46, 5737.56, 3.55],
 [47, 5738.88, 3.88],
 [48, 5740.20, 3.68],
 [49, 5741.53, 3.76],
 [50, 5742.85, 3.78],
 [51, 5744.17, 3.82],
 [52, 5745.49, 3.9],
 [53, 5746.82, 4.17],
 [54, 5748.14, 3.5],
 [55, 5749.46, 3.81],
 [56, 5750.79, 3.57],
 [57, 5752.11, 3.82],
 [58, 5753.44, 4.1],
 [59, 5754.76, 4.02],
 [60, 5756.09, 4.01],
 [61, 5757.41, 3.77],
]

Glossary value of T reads -1.4 angstrom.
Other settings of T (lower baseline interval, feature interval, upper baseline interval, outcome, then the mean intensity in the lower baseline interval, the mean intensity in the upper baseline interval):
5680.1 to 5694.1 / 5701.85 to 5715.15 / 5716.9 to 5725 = 1.0 angstrom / 3.22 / 3.91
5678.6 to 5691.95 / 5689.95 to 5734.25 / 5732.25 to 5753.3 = -2.0 angstrom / 3.2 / 3.8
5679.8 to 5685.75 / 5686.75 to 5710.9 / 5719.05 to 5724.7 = 0.2 angstrom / 3.01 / 3.95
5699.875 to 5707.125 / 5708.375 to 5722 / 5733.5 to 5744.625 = -0.3 angstrom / 3.43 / 3.81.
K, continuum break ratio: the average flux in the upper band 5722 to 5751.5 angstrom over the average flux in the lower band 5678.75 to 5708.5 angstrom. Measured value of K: 1.15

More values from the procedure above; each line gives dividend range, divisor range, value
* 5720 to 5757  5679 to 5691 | 1.20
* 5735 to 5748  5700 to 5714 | 1.13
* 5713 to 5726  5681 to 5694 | 1.20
